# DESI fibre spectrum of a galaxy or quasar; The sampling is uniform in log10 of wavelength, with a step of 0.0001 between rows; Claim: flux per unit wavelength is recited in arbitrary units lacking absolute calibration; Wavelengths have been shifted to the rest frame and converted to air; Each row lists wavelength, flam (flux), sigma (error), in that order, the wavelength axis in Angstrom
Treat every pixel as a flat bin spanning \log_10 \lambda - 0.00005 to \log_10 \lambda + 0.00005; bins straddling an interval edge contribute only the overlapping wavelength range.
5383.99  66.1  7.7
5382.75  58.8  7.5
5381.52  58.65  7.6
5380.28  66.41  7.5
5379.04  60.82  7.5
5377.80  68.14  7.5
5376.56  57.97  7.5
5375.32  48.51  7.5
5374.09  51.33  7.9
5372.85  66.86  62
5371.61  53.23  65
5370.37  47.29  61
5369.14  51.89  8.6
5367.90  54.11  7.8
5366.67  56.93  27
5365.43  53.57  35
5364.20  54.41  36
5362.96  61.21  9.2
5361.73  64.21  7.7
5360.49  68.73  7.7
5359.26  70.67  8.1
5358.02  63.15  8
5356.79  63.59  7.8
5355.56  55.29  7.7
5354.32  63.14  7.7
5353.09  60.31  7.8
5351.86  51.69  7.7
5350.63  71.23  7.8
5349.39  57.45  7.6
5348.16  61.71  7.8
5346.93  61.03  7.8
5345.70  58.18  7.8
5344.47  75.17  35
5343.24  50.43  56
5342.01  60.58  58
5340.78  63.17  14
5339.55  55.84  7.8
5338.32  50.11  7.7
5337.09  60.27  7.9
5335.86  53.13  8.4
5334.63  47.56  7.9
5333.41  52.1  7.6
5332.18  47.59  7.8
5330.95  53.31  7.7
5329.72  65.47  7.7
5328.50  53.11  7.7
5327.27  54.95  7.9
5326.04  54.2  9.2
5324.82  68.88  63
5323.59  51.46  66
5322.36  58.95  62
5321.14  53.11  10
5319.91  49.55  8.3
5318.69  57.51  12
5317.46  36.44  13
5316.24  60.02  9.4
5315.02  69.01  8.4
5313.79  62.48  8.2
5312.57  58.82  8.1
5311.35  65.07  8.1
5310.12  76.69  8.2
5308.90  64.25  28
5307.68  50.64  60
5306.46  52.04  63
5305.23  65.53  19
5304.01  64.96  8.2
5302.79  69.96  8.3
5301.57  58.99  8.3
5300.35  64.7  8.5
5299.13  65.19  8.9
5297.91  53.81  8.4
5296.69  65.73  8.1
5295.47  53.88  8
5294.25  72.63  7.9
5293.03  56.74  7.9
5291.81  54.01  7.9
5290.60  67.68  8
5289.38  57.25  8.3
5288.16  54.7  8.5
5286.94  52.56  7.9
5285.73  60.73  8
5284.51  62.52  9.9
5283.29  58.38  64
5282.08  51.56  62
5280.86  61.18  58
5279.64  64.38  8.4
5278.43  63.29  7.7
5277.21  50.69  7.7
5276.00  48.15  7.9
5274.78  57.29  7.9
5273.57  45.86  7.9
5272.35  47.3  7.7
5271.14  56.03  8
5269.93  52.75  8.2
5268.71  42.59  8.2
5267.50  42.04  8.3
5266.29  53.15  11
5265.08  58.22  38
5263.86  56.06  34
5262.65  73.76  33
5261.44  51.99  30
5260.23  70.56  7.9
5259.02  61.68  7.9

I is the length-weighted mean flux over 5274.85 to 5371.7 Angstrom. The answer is 58.7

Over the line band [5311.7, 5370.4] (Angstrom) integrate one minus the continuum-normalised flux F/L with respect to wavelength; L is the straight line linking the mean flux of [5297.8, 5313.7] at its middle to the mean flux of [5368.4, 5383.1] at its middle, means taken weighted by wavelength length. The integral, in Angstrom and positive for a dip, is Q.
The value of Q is 2.02 Angstrom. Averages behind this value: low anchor 62.6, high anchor 57.5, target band 57.9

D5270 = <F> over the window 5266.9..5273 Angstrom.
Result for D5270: 48.1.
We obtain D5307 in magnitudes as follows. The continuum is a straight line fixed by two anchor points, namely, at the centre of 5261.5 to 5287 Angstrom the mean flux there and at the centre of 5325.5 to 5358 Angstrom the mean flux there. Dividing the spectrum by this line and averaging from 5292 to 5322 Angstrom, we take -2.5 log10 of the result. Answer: -0.070 mag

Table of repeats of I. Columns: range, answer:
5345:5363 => 62.2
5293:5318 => 61.5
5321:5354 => 57.6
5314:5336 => 55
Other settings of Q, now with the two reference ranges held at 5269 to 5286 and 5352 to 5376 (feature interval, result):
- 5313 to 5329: 0.17 Angstrom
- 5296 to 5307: -1.21 Angstrom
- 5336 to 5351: -0.65 Angstrom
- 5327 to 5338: 0.60 Angstrom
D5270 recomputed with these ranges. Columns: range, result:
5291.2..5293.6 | 55.6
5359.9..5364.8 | 62.1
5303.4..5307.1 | 60.7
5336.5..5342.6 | 58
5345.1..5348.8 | 60.4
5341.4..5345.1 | 62.1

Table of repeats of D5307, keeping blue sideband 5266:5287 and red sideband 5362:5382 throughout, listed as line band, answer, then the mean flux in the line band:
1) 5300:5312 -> -0.15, 63.2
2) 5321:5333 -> -0.01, 56.1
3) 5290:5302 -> -0.13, 61.4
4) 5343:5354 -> -0.09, 61.2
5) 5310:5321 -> -0.06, 58.4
